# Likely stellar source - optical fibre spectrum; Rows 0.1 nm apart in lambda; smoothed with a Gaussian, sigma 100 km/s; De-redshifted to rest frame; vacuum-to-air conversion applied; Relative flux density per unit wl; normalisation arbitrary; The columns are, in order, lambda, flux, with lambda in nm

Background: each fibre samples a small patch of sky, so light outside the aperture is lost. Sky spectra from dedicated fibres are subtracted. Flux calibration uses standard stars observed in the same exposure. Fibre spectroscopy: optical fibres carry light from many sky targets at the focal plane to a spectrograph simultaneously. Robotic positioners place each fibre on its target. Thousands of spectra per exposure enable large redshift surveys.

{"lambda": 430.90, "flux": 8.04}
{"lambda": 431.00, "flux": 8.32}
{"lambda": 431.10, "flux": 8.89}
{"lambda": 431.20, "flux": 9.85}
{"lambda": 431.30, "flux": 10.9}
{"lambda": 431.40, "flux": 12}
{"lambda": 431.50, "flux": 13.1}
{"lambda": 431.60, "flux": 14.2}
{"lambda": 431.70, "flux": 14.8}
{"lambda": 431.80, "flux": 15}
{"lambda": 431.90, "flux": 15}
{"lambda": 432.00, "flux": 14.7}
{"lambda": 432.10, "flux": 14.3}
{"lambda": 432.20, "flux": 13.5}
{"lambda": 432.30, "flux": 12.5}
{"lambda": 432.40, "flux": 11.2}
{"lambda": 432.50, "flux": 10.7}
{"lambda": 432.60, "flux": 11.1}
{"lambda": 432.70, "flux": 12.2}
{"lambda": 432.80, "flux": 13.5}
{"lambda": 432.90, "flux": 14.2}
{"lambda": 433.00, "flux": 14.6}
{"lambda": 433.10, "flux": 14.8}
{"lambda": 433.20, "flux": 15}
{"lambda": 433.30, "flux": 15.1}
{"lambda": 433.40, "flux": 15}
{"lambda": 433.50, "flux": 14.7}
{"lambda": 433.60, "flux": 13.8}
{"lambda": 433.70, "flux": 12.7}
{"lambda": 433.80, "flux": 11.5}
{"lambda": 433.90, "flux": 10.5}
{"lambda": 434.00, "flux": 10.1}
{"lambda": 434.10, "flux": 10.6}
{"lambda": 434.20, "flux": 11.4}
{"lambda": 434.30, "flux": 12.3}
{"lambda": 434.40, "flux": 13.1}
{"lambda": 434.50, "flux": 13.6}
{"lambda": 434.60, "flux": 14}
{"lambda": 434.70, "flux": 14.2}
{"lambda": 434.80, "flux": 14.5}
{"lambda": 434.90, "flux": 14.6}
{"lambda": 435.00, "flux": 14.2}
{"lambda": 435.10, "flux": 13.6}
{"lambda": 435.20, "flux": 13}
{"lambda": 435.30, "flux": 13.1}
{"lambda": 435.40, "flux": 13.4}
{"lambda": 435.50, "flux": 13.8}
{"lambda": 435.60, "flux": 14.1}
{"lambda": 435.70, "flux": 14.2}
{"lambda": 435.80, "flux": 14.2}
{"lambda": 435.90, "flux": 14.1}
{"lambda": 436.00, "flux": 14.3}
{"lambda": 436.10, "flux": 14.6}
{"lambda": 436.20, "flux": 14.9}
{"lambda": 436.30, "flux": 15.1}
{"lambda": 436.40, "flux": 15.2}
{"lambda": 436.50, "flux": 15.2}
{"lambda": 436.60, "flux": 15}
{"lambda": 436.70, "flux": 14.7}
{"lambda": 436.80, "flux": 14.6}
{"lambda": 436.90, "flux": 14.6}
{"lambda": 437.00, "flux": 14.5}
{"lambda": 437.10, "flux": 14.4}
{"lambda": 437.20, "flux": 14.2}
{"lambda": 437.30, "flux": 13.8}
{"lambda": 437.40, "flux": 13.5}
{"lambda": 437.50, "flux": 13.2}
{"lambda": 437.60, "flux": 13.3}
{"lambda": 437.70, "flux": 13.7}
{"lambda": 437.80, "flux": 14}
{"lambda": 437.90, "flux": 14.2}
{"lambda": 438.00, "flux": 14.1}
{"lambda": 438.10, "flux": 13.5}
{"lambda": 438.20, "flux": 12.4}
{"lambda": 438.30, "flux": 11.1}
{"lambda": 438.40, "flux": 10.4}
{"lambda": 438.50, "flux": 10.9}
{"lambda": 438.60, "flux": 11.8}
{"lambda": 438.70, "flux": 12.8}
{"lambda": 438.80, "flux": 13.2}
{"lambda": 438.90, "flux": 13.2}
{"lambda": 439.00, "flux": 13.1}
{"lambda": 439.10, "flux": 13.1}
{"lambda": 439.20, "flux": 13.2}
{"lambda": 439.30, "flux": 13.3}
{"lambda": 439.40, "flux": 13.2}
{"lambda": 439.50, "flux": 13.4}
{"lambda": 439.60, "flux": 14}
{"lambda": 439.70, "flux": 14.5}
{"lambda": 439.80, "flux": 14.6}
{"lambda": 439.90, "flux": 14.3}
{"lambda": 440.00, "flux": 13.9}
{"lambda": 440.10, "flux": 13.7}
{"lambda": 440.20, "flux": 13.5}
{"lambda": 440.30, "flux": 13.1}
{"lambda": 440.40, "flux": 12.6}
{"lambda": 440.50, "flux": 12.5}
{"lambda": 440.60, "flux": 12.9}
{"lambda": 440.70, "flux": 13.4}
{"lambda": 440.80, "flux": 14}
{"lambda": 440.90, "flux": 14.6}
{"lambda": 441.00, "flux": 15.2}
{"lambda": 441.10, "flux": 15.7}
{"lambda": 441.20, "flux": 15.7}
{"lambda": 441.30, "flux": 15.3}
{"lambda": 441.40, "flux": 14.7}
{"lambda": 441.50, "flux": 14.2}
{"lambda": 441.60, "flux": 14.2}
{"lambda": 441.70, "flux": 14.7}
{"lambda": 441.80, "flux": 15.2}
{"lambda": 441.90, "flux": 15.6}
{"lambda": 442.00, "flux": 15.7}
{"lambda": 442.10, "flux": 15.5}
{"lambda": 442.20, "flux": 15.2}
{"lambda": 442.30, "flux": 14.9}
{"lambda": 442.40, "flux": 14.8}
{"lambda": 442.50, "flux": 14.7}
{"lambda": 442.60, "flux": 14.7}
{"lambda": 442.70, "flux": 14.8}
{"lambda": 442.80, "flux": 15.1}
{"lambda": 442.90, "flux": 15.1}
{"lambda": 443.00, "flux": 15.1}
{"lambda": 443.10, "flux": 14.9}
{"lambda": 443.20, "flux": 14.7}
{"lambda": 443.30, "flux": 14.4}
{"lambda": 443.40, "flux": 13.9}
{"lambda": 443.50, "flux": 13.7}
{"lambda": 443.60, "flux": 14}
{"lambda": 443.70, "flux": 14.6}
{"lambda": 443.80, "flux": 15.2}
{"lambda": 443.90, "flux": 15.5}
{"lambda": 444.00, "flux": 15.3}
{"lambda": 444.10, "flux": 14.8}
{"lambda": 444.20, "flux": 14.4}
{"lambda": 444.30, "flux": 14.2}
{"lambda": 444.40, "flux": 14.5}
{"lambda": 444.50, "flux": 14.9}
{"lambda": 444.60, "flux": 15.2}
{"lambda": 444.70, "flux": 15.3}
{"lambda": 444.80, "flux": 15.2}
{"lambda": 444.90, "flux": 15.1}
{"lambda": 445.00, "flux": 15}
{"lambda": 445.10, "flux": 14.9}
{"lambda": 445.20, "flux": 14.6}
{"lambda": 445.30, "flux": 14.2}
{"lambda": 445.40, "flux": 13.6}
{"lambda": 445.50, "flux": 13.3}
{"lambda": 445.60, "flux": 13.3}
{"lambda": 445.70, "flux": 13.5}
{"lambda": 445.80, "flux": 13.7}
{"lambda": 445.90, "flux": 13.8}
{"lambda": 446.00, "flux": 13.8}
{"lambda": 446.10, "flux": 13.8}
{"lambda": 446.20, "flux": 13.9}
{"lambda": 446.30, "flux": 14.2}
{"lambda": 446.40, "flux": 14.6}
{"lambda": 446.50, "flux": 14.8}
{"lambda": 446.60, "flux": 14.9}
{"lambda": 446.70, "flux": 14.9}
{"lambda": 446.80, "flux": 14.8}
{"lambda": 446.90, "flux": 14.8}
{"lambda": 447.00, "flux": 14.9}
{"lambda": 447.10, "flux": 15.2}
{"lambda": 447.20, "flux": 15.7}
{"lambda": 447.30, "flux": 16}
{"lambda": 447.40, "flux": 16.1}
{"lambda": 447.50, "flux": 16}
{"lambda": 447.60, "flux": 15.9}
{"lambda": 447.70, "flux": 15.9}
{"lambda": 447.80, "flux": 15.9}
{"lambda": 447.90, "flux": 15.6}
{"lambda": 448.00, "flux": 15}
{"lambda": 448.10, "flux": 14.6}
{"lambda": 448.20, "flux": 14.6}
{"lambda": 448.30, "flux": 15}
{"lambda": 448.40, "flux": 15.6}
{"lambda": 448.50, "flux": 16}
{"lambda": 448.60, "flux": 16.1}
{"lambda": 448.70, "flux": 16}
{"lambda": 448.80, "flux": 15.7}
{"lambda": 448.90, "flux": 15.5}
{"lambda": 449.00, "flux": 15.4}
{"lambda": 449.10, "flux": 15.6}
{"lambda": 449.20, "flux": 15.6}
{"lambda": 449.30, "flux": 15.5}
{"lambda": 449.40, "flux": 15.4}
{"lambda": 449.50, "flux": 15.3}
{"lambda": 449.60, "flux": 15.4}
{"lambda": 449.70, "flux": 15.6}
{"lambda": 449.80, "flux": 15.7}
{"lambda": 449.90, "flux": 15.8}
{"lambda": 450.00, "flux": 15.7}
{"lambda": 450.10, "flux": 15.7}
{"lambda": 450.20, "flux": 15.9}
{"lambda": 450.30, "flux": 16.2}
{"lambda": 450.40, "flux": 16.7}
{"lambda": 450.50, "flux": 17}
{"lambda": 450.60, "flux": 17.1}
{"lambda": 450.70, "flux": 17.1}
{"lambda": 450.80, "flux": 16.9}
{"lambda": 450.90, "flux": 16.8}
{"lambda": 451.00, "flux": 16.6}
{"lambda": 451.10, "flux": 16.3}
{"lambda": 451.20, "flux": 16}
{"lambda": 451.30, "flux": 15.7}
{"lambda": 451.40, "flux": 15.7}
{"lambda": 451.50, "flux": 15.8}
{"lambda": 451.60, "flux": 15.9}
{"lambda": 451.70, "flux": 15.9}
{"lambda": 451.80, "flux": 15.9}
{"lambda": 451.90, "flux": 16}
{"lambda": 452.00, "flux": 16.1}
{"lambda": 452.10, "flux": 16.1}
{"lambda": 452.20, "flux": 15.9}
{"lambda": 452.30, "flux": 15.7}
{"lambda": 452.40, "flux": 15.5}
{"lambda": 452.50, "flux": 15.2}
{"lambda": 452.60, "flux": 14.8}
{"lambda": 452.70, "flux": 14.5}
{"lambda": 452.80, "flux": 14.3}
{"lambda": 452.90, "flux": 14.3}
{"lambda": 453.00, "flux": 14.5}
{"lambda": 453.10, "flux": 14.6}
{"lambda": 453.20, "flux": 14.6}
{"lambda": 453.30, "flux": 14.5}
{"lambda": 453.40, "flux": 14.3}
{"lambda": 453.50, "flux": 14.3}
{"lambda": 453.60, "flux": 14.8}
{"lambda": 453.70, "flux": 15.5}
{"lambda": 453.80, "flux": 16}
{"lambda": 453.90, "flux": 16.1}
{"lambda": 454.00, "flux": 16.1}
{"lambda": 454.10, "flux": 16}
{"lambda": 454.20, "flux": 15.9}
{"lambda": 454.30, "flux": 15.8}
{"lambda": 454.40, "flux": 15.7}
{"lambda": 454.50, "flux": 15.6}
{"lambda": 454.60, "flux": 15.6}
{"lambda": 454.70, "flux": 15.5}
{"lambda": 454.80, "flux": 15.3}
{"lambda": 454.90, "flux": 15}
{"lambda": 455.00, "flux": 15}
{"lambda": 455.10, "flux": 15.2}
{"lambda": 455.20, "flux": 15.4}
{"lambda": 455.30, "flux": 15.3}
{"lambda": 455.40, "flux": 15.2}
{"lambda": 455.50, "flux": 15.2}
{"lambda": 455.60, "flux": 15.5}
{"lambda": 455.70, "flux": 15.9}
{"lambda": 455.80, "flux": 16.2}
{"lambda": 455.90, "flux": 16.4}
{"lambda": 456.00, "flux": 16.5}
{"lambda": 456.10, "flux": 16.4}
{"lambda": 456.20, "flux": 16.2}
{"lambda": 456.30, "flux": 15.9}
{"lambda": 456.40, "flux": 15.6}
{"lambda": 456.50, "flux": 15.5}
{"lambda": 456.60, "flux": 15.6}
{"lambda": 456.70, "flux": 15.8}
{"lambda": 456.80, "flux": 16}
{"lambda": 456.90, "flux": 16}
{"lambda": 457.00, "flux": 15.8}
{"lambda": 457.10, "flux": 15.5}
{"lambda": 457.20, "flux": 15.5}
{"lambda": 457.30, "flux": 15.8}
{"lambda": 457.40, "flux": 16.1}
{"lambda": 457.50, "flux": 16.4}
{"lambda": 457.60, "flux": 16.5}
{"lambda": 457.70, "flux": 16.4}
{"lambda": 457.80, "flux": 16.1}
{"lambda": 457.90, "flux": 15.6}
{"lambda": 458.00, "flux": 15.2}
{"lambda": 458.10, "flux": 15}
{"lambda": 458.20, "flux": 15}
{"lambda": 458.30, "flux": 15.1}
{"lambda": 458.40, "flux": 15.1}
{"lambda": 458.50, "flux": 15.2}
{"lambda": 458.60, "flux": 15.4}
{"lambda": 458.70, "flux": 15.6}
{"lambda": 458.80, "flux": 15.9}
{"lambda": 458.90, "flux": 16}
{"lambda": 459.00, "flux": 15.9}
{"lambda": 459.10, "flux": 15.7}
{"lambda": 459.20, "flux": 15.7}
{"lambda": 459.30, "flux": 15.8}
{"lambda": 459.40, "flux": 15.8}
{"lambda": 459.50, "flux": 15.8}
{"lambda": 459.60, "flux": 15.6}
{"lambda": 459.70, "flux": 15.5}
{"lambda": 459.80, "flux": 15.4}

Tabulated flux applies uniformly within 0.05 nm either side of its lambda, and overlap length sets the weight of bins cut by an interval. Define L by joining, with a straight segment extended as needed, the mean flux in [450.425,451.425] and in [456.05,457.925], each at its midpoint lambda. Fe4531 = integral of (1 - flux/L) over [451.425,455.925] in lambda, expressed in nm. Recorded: 0.24 nm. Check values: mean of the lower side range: 16.5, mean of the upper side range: 15.9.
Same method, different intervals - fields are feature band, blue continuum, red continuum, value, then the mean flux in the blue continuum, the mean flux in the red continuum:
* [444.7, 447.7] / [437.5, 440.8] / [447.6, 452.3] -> 0.052 nm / 13.2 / 15.9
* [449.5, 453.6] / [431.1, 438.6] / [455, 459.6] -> -0.143 nm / 13.4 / 15.7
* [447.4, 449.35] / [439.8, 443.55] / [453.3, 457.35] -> -0.068 nm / 14.5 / 15.6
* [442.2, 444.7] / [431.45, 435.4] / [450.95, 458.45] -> -0.062 nm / 13.3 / 15.6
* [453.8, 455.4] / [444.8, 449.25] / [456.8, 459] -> -0.011 nm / 14.9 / 15.7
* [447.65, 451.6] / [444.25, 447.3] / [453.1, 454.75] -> -0.246 nm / 14.5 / 15.4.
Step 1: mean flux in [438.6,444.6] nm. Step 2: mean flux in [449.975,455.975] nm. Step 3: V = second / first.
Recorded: 1.09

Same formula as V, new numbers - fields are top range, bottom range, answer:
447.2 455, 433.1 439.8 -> 1.15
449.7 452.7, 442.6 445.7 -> 1.10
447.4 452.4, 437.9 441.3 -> 1.18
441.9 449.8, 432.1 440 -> 1.11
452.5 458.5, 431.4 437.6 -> 1.13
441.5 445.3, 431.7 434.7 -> 1.13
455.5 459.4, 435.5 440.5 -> 1.15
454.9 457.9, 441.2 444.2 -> 1.06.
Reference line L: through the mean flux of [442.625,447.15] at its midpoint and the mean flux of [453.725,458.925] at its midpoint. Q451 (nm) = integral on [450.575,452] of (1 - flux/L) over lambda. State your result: -0.10 nm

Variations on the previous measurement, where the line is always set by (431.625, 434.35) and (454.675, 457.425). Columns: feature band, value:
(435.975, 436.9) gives -0.09 nm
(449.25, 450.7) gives -0.09 nm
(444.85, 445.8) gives 0.02 nm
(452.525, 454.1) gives 0.05 nm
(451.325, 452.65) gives -0.04 nm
